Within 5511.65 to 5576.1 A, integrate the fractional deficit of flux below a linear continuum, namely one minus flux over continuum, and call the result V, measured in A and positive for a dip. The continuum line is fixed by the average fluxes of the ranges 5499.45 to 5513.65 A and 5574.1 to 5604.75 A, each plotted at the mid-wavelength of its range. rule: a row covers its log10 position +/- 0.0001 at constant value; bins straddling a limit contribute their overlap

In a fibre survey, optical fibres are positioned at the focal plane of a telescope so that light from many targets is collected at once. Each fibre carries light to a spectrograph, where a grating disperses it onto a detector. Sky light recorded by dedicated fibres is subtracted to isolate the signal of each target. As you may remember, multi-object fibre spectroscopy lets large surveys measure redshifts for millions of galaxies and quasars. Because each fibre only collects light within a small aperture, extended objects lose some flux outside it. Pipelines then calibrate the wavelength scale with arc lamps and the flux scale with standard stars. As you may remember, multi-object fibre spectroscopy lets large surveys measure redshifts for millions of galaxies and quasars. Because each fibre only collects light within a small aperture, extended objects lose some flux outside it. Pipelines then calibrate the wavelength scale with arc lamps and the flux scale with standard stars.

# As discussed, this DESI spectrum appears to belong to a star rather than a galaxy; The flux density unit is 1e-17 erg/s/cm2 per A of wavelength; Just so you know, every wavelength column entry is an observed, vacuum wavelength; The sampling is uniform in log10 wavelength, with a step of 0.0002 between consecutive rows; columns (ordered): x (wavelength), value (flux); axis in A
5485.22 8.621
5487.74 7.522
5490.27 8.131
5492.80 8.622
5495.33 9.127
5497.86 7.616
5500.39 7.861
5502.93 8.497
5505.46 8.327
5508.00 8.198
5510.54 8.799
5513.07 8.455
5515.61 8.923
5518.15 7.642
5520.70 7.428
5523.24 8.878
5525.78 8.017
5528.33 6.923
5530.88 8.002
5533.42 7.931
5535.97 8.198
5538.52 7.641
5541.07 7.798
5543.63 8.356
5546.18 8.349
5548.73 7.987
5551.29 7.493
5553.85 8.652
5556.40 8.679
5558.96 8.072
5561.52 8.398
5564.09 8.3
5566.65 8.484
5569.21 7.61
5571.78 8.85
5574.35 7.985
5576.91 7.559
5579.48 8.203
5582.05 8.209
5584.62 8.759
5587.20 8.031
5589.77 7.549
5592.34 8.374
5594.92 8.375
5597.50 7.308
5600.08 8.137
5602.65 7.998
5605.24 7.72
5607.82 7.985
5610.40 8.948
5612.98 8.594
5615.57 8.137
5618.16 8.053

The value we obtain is 0.7 A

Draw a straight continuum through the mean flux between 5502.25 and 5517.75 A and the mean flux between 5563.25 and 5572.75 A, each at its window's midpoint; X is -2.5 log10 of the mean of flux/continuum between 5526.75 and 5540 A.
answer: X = 0.09 mag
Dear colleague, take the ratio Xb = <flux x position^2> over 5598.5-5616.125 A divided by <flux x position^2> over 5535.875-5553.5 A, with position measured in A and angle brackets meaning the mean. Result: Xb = 1.1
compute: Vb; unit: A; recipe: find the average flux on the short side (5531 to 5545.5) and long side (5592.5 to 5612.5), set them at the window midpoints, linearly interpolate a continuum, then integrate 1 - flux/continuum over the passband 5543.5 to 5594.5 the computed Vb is -0.90 A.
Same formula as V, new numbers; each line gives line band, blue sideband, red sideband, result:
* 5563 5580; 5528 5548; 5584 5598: -0.2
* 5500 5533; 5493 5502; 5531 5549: 0.0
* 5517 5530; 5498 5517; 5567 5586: 0.9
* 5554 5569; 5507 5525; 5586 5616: -0.3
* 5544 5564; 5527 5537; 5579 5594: -0.8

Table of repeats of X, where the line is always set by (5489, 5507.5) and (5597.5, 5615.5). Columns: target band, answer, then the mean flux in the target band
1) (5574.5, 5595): 0.01 mag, 8.11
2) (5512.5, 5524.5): 0.00 mag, 8.25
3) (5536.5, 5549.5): 0.03 mag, 8.04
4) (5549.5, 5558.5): 0.00 mag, 8.24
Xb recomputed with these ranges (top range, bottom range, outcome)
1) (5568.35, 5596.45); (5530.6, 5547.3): 1.03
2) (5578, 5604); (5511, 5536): 1.03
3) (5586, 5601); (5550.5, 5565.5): 0.97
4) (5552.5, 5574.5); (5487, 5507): 1.04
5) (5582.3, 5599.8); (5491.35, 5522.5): 1.00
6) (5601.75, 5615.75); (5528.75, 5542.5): 1.08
